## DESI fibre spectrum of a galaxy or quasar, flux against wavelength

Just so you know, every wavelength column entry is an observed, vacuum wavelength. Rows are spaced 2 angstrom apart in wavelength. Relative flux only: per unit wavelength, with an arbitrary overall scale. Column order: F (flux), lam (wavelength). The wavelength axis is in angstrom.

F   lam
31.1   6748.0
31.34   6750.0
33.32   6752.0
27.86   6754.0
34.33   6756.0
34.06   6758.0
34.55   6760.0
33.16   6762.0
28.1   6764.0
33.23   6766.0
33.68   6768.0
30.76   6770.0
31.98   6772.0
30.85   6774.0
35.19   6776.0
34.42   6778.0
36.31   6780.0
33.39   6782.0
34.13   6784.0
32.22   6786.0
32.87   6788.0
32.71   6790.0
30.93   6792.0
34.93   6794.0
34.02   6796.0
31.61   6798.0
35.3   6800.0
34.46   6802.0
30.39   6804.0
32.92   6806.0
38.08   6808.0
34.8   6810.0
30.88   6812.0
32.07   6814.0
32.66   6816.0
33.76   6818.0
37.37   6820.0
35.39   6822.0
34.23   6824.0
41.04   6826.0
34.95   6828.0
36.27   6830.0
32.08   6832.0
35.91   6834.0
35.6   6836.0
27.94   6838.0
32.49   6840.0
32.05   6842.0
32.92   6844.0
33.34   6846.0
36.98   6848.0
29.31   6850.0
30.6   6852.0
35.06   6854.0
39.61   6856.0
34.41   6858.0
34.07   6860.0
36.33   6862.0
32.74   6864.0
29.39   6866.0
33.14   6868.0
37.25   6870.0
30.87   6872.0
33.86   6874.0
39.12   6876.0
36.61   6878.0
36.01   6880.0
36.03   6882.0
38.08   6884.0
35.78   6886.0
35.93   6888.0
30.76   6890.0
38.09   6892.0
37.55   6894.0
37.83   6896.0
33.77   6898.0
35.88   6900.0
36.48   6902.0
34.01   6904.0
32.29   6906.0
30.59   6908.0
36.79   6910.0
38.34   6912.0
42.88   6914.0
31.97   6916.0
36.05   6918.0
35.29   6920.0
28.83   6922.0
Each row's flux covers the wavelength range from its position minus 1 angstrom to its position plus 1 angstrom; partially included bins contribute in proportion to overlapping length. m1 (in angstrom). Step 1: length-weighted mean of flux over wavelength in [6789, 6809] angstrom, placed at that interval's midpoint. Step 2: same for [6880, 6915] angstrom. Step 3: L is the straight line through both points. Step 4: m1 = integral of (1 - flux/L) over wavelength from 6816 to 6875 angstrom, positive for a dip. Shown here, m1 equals 1.0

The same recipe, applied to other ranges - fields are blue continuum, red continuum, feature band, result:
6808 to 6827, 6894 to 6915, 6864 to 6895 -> 0.4 angstrom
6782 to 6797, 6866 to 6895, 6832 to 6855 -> 1.1 angstrom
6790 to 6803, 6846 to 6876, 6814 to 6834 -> -0.9 angstrom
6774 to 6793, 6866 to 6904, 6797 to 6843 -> 0.2 angstrom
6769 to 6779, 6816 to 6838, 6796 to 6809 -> 0.1 angstrom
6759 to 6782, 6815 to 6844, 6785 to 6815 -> 0.4 angstrom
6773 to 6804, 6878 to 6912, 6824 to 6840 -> -0.2 angstrom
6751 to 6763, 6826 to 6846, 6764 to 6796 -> 0.1 angstrom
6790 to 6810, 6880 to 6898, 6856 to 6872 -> 0.6 angstrom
